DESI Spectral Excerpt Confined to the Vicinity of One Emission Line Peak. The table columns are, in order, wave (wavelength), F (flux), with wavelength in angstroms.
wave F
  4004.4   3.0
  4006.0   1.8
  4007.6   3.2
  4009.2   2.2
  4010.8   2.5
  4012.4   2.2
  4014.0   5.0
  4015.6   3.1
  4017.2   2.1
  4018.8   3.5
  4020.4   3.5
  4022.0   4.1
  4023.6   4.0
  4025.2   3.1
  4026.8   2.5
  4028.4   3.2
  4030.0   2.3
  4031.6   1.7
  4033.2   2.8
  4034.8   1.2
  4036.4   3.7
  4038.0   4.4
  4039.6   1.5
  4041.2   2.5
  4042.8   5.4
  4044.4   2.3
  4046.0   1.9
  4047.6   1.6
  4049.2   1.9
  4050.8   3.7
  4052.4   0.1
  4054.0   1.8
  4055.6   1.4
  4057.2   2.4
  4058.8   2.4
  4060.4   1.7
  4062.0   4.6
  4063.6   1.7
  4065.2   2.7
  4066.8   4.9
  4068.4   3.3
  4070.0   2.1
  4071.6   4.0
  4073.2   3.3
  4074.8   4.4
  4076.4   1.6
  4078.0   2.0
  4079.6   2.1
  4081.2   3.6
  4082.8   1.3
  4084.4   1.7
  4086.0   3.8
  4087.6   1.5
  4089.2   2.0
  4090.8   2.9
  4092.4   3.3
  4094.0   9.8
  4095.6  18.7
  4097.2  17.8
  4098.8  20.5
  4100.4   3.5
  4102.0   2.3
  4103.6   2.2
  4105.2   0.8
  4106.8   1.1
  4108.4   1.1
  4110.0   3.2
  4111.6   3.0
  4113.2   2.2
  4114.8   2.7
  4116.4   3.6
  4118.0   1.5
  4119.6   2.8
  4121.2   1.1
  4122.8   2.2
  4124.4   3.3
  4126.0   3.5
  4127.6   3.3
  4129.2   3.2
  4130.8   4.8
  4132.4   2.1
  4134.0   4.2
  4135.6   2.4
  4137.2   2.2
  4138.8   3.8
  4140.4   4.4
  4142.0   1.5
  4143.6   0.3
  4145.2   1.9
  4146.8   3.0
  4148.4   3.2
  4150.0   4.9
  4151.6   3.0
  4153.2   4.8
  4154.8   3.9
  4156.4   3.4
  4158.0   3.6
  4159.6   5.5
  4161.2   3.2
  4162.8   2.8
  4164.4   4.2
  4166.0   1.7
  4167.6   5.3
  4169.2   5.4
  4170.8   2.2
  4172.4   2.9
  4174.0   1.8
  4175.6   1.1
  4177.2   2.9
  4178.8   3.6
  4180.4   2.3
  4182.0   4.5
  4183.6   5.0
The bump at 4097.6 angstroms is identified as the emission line [O II] 3727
